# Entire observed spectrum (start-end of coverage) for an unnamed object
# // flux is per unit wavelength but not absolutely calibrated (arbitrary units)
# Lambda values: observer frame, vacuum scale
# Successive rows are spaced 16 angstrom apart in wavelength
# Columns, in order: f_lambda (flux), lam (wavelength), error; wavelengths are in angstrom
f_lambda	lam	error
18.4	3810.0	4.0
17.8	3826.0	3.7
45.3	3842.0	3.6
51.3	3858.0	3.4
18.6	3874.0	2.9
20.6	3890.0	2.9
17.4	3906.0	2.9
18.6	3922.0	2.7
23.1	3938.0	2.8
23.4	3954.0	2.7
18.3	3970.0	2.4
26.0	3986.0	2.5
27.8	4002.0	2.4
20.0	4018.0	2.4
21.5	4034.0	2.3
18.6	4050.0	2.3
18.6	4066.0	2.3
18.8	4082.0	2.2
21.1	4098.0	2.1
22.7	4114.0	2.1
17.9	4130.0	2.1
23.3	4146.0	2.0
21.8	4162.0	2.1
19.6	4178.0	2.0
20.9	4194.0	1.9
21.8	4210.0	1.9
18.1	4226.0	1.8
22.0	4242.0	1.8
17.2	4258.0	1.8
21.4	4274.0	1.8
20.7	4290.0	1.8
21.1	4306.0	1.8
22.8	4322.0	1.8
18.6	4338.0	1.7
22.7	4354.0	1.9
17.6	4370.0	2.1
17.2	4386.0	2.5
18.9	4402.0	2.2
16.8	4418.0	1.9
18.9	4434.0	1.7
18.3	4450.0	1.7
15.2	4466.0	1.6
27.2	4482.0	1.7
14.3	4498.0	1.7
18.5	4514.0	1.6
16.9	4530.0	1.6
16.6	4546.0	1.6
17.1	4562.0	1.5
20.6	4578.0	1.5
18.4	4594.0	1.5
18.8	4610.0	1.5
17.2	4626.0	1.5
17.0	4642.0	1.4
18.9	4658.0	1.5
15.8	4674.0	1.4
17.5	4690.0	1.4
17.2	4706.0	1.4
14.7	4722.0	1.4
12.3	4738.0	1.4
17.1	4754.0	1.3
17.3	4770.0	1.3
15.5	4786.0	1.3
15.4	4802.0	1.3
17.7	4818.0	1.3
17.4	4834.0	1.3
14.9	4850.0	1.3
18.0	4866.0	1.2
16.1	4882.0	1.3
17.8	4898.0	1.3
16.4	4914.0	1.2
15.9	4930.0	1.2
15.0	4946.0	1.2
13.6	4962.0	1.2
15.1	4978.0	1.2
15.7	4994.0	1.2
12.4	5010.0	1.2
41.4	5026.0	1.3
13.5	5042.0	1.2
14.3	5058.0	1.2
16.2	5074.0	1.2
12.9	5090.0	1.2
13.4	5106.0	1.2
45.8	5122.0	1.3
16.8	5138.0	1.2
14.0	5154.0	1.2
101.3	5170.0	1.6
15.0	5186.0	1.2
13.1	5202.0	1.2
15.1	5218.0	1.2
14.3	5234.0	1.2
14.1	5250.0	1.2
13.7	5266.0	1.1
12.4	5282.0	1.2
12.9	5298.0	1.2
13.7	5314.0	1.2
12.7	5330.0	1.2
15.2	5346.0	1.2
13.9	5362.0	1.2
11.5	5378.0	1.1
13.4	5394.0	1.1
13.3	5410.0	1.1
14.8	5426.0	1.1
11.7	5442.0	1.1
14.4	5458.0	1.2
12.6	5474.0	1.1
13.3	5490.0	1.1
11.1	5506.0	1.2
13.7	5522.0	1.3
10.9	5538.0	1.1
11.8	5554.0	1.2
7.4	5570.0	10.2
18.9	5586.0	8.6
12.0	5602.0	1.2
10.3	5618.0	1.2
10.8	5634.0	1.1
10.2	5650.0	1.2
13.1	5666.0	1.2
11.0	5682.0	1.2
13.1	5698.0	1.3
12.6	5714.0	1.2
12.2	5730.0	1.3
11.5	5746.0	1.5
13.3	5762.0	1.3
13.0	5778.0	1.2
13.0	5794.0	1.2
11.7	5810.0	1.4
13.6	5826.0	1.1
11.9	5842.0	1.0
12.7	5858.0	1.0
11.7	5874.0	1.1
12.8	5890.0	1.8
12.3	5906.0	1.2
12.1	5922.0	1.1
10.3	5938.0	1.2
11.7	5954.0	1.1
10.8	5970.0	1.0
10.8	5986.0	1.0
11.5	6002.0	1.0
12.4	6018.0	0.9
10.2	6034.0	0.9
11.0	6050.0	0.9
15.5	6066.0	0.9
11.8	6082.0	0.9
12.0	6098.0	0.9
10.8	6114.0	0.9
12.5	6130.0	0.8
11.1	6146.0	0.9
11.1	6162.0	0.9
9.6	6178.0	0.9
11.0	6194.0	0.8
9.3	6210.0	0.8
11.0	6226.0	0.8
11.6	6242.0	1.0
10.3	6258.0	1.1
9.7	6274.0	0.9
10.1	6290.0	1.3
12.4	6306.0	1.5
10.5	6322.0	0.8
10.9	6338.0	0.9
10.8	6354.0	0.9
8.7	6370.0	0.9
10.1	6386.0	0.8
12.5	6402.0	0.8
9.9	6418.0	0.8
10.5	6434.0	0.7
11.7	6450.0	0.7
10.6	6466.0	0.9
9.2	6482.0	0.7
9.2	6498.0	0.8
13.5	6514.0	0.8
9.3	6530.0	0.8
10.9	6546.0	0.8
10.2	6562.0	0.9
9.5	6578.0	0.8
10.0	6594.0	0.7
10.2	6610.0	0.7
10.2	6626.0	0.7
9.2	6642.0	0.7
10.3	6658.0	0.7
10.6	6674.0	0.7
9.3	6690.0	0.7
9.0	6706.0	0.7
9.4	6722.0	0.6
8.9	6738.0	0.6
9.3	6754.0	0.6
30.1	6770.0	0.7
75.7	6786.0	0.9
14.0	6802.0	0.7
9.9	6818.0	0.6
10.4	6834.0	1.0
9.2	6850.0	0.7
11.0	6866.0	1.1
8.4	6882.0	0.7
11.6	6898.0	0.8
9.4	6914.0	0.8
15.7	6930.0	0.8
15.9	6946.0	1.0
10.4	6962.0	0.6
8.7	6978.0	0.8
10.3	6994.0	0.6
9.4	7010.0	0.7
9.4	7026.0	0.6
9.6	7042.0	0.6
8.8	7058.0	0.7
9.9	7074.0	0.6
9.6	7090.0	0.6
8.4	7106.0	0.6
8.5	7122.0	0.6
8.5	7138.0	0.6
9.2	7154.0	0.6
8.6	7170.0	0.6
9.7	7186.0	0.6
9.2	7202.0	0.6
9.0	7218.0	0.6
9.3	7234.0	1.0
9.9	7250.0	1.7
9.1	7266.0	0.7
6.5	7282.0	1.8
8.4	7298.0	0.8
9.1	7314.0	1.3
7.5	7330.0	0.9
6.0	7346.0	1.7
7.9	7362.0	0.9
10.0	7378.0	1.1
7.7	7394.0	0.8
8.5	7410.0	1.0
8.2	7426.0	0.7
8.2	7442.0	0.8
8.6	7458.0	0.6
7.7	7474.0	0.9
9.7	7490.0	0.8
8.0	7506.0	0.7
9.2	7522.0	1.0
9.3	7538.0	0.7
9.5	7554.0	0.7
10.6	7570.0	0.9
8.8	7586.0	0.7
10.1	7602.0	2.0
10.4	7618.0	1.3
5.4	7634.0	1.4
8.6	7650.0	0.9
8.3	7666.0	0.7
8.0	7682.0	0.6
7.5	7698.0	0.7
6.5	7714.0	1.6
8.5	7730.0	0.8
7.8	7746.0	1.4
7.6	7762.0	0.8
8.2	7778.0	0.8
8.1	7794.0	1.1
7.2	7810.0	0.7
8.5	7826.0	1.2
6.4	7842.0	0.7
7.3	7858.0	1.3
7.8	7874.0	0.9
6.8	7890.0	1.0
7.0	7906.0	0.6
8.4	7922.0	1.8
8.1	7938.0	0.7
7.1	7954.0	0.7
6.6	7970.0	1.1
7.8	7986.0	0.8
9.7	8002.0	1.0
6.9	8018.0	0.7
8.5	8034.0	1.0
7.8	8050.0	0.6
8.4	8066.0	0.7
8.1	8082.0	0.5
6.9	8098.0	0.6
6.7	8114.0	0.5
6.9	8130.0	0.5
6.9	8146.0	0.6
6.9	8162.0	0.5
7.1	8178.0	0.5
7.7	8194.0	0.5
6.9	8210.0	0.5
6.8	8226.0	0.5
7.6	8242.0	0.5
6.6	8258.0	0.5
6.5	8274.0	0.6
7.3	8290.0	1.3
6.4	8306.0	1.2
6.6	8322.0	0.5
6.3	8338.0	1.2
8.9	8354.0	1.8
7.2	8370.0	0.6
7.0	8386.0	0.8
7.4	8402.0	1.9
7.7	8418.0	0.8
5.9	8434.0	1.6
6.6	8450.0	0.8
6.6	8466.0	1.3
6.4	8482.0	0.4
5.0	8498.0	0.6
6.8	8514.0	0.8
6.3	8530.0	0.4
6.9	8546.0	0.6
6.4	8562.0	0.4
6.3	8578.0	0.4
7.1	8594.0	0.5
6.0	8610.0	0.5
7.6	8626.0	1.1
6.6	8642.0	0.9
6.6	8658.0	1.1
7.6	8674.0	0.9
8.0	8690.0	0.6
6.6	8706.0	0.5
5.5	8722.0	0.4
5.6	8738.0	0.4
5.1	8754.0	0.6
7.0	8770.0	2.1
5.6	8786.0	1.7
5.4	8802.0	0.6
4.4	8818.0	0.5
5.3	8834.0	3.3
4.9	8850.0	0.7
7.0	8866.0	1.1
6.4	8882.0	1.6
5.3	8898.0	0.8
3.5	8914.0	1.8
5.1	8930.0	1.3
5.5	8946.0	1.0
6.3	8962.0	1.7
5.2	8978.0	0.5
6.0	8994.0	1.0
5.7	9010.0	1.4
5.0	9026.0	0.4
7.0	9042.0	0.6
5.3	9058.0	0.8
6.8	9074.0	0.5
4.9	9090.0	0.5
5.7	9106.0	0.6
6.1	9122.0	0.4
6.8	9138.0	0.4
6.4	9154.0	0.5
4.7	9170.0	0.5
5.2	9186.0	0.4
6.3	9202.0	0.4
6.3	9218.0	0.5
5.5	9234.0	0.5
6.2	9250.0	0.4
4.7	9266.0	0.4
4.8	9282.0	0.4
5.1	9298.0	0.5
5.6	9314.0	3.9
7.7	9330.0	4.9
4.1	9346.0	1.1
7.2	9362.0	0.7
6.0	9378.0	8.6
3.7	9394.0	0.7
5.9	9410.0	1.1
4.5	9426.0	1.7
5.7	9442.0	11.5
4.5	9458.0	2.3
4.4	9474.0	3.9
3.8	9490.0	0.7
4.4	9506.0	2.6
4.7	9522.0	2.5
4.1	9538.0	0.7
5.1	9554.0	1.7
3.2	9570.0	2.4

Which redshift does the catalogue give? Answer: 0.033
